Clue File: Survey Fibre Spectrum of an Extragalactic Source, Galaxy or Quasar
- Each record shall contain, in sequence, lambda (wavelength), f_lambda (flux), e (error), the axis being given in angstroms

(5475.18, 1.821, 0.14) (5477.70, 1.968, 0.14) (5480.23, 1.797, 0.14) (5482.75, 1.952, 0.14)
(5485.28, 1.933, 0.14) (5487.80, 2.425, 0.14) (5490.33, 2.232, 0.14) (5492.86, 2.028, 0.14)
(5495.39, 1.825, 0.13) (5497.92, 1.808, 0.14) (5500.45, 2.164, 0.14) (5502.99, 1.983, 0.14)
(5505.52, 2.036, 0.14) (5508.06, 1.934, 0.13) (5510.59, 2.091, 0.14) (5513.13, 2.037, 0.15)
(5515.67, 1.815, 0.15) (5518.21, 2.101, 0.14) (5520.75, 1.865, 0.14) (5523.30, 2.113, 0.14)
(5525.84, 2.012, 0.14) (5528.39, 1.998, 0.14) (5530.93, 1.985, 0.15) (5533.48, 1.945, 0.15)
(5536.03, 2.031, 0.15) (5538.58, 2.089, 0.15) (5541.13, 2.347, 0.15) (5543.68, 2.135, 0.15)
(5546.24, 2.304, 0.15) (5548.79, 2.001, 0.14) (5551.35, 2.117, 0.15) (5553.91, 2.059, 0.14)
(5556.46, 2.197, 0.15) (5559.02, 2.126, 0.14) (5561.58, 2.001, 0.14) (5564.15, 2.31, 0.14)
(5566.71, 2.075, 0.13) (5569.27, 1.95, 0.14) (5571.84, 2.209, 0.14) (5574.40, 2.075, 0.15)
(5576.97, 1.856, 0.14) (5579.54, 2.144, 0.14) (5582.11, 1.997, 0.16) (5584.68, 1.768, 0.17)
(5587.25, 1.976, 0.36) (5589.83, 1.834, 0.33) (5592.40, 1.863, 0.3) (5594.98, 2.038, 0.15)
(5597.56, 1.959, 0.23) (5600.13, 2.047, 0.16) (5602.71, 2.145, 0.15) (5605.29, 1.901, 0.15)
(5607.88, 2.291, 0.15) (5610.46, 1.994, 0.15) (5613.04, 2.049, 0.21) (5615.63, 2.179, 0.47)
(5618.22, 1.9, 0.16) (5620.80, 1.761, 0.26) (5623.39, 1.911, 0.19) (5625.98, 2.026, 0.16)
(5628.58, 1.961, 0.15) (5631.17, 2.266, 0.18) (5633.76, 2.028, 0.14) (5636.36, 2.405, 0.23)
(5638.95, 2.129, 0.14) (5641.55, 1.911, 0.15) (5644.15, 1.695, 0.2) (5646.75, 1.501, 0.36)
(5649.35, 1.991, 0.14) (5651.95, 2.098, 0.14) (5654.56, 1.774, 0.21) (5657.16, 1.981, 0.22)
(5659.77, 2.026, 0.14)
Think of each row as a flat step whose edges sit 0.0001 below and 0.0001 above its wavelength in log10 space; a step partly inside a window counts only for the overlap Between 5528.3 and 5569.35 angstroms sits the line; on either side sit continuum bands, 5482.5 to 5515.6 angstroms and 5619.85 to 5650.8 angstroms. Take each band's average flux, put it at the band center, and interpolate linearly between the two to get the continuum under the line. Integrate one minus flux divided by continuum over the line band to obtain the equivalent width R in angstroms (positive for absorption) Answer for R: -2.0 angstroms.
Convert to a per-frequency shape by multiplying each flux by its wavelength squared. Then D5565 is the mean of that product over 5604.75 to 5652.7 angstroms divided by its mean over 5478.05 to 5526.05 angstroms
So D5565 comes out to 1.04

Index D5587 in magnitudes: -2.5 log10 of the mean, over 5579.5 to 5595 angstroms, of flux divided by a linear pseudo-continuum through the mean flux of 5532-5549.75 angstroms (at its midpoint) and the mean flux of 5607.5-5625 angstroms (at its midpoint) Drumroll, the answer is 0.068 mag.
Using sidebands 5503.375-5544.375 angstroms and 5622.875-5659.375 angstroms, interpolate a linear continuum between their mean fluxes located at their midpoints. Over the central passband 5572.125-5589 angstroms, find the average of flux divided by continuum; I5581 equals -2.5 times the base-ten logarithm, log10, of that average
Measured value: 0.01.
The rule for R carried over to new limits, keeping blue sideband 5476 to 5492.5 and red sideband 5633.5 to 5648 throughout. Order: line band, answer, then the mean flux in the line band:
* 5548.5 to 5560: -0.6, 2.11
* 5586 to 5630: -0.7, 1.99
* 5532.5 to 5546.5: -0.9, 2.13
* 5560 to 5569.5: -0.5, 2.1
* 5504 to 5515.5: 0.1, 2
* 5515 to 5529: 0.2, 1.99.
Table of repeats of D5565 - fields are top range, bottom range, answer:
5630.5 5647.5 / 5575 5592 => 1.05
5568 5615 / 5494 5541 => 1.03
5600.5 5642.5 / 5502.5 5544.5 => 1.05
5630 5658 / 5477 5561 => 1.01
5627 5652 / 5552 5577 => 0.98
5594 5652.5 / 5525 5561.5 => 0.99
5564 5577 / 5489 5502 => 1.06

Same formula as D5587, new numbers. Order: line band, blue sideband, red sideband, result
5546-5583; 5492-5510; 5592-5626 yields -0.05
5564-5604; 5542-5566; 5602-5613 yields 0.05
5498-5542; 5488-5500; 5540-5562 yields 0.03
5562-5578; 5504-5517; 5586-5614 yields -0.04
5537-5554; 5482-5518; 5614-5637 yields -0.07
